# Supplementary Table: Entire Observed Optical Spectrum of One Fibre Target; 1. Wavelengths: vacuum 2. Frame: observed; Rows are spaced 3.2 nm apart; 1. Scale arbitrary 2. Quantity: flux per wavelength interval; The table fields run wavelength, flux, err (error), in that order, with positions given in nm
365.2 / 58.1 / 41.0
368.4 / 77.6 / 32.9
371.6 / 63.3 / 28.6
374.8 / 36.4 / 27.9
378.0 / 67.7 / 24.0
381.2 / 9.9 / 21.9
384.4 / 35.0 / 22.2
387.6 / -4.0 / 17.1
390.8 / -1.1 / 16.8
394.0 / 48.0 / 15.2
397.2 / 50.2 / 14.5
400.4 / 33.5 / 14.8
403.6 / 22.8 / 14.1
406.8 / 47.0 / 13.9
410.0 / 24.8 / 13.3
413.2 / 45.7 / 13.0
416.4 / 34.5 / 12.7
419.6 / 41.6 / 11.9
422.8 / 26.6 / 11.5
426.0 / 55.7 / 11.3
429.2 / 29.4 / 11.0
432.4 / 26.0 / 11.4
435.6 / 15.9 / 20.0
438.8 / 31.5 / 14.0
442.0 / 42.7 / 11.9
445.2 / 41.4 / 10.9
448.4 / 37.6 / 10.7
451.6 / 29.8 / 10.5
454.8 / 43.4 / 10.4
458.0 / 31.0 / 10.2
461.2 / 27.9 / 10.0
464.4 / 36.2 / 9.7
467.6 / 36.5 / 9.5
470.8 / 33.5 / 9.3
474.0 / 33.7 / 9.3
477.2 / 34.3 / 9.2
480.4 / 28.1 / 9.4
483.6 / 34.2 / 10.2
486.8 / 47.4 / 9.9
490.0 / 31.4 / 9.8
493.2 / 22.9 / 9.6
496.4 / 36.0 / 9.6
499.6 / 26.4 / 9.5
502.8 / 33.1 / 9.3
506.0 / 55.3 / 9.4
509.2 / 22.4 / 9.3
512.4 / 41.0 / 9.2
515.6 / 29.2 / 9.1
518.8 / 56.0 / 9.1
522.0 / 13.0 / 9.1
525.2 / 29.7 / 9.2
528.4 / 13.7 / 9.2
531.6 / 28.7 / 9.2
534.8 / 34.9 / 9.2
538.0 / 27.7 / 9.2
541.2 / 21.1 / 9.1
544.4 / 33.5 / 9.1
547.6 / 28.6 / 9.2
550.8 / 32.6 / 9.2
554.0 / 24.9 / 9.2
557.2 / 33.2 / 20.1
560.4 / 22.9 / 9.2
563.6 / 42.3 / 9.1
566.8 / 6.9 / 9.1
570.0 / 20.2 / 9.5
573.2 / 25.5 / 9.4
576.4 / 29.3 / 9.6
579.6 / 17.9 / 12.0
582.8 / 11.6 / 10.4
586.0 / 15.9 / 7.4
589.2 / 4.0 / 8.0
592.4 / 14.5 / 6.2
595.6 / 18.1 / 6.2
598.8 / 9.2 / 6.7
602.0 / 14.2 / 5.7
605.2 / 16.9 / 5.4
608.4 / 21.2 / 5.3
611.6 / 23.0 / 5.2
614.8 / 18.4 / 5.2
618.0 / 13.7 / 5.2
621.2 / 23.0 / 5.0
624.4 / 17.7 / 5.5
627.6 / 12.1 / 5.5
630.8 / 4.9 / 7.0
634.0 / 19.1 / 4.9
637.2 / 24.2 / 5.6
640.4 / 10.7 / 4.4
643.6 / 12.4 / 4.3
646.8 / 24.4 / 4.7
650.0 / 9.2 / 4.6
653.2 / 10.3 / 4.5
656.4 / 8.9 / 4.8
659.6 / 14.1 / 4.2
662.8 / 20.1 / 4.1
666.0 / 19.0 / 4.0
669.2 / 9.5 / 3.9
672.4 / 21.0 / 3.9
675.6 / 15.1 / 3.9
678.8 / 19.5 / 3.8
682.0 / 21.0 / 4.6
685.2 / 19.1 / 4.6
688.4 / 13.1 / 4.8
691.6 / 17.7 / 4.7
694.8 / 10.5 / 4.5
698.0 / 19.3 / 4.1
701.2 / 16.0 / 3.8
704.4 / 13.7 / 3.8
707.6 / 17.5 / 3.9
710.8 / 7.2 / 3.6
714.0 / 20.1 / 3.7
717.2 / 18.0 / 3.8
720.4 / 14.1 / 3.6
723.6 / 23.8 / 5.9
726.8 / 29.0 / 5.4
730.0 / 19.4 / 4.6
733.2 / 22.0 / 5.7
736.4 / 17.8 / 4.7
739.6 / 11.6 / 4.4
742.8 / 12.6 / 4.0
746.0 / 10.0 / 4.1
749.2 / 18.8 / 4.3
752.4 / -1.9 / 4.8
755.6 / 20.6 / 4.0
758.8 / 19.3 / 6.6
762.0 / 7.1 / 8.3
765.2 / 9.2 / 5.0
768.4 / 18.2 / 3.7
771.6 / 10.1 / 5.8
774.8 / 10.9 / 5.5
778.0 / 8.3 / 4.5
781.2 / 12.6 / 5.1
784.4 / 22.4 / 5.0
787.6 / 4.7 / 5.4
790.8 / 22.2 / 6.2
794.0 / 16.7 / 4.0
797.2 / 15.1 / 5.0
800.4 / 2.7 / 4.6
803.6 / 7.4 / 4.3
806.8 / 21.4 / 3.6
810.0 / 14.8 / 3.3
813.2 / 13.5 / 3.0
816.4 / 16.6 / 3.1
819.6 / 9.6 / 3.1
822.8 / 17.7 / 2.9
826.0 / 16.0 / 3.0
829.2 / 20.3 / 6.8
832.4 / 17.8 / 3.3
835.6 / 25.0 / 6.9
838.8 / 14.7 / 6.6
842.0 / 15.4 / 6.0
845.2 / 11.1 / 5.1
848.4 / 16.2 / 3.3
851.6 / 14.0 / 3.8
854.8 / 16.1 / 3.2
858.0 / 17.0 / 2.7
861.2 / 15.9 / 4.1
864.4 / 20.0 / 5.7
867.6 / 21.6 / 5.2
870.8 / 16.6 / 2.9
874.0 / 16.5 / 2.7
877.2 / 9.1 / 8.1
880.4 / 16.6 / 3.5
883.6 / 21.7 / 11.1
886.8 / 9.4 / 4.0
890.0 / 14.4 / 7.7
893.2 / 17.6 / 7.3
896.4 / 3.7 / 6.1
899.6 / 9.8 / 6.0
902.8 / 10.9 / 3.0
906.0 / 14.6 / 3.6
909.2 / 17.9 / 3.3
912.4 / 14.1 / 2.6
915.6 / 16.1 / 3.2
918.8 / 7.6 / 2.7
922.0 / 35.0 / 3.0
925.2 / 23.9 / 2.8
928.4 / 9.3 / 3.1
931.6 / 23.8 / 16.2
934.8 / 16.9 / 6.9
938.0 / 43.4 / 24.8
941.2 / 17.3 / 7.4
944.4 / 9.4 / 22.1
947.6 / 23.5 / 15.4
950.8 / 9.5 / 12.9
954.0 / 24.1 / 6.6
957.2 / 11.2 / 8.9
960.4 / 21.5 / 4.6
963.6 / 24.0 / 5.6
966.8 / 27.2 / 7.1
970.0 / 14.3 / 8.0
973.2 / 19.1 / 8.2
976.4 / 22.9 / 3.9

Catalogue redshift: 1.48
